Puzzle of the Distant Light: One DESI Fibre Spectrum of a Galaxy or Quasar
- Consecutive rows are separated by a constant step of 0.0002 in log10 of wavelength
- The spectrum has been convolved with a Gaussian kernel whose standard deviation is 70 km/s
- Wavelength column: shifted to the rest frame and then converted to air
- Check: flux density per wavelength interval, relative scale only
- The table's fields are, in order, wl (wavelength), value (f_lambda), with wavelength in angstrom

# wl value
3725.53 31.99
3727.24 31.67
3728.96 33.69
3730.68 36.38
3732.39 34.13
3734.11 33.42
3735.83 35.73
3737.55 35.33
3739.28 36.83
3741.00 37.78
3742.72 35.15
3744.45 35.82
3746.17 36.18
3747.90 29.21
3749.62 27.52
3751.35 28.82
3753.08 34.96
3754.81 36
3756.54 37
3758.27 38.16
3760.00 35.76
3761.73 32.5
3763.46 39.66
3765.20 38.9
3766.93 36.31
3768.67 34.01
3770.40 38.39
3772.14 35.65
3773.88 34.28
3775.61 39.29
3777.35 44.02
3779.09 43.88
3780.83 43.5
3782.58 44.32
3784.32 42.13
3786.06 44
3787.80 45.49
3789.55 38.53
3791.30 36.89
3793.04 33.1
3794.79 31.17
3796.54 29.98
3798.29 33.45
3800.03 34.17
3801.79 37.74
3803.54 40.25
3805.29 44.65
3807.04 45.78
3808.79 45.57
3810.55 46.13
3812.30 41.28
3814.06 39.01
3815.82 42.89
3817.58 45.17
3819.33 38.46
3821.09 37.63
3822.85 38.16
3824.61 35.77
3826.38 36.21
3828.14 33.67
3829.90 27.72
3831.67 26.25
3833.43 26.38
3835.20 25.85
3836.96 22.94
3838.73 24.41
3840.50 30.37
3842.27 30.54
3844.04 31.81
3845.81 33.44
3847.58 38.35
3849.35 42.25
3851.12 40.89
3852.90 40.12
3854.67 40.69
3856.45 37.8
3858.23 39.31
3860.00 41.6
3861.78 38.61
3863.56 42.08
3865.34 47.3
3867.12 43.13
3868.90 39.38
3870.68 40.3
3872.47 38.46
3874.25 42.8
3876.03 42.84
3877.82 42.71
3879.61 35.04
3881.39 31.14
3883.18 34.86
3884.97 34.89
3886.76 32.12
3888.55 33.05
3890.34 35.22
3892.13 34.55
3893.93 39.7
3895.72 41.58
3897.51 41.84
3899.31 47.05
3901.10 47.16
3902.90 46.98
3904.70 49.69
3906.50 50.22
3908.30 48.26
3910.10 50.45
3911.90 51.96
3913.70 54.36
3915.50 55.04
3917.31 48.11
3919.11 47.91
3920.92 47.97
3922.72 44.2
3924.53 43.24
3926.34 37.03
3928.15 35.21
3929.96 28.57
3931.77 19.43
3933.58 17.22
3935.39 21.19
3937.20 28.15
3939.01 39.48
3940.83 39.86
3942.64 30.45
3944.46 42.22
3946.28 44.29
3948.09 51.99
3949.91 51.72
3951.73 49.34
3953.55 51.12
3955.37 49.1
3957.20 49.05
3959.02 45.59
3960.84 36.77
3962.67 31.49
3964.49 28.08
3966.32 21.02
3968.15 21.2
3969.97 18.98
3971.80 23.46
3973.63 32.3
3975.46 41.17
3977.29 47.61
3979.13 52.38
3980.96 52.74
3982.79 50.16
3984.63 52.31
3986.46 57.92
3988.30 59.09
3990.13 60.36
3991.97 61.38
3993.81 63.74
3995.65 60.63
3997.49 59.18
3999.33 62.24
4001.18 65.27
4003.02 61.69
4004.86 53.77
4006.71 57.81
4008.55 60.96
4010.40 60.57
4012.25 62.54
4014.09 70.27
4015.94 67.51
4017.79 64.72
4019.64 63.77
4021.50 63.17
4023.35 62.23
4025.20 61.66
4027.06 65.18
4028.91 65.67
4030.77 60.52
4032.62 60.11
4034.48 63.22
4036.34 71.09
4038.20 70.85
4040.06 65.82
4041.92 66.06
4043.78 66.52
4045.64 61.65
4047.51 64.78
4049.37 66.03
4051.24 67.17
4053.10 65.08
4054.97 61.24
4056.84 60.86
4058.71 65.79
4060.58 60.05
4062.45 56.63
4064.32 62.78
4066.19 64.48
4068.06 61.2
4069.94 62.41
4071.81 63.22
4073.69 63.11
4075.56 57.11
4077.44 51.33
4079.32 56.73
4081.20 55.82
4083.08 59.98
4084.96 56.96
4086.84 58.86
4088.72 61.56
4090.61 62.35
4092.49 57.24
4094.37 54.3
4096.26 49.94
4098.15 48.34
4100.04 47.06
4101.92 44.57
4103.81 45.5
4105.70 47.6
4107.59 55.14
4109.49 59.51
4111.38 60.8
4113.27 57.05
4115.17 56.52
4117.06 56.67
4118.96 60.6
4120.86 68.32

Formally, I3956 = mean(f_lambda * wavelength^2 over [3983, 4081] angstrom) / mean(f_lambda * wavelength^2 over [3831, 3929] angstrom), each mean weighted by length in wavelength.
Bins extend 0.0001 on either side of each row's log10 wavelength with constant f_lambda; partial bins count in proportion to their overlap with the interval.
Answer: 1.68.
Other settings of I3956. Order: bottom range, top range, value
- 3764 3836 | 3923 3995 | 1.17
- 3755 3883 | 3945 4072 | 1.64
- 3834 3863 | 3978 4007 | 1.79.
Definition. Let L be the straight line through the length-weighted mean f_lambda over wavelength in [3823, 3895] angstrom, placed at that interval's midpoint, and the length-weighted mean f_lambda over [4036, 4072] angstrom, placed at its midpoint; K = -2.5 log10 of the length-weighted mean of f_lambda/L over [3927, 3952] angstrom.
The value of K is 0.327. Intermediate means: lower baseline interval 35.9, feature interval 35.3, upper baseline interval 64.1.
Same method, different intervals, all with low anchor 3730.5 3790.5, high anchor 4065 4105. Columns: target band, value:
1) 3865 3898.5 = 0.16 mag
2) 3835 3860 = 0.22 mag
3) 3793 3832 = 0.07 mag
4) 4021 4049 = -0.21 mag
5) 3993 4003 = -0.21 mag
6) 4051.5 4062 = -0.15 mag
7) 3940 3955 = 0.07 mag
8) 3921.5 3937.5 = 0.46 mag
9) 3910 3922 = -0.10 mag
